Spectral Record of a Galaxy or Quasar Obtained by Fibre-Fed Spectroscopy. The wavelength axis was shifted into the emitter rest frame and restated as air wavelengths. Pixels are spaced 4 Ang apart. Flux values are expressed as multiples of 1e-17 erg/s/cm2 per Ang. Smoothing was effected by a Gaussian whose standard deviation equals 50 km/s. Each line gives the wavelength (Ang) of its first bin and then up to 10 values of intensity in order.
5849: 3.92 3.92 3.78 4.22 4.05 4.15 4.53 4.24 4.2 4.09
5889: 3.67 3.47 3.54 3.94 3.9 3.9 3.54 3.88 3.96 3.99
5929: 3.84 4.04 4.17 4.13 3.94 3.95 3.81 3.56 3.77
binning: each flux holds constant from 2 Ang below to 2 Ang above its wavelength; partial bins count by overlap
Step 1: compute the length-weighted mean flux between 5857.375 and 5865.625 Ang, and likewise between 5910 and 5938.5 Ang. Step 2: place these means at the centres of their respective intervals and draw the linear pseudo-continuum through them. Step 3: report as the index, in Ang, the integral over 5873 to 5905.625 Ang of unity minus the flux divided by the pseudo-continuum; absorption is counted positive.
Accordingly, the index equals 0.7 Ang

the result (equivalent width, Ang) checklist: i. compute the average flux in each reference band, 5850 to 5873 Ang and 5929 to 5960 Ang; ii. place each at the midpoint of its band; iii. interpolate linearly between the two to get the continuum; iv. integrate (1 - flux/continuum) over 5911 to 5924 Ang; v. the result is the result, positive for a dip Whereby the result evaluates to 0.5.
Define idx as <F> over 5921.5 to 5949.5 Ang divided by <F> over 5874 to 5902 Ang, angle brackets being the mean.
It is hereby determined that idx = 1.0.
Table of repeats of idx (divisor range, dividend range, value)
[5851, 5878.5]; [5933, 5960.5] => 0.95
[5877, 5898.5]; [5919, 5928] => 1.03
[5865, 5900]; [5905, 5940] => 0.98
